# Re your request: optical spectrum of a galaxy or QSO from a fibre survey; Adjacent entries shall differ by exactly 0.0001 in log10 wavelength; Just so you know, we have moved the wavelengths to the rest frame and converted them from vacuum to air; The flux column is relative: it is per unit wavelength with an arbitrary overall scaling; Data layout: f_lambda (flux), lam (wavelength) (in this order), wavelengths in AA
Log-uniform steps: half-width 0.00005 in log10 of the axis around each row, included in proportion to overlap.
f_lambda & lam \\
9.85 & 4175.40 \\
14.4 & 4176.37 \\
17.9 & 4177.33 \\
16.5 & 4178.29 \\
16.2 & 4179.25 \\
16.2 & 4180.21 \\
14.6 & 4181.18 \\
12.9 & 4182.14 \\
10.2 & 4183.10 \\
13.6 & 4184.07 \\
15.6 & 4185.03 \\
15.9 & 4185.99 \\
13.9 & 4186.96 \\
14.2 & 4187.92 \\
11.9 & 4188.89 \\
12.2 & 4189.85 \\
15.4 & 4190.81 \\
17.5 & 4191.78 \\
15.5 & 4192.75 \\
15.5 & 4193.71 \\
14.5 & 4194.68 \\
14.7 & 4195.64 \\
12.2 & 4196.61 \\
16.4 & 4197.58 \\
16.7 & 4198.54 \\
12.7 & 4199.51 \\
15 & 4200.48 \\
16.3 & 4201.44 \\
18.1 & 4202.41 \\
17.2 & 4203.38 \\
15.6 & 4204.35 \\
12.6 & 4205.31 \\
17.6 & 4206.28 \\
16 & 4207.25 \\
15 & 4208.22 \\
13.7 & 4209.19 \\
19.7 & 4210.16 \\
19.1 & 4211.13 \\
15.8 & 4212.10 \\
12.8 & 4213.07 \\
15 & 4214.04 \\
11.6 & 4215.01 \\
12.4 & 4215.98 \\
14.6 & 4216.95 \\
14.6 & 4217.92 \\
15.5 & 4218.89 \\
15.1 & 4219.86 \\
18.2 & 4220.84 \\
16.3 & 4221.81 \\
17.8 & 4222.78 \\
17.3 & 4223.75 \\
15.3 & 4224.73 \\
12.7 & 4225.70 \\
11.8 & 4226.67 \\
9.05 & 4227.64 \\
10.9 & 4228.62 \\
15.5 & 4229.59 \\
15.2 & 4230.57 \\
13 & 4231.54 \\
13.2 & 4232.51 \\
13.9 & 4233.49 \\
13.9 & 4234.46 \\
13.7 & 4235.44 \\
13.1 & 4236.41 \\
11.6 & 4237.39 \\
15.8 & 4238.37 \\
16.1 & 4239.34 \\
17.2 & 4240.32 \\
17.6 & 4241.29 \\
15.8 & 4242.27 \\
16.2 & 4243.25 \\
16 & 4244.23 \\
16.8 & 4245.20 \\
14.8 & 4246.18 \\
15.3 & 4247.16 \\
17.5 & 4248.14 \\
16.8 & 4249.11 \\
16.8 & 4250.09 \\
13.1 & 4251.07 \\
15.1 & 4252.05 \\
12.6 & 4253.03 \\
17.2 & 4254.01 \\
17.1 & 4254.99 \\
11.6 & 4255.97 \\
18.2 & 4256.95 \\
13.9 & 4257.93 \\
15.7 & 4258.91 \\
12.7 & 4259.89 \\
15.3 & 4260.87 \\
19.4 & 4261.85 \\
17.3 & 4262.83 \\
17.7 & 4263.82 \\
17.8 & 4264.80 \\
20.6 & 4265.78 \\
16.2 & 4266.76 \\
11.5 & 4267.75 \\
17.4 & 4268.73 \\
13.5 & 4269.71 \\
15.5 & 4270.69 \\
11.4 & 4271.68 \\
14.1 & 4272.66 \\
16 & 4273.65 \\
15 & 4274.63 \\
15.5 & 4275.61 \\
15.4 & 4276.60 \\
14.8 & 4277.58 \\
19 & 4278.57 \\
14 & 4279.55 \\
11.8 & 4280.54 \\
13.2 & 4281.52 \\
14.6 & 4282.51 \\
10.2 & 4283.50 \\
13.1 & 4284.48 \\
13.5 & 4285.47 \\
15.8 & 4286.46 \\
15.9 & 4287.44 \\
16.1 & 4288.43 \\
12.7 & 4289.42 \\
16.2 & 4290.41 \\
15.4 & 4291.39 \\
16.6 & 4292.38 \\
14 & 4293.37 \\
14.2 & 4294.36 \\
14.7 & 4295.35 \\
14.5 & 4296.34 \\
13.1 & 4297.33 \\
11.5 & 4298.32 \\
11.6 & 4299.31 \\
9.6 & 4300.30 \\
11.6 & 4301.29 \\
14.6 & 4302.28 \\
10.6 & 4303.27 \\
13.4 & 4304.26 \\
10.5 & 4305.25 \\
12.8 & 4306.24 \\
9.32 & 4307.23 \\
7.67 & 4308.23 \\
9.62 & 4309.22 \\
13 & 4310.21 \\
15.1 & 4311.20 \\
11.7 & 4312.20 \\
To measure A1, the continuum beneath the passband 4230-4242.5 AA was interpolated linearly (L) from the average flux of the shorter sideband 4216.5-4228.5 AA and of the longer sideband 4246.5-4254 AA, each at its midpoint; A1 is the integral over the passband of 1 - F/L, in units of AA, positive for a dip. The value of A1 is 0.4 AA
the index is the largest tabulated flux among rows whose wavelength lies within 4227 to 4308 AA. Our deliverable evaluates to 20.6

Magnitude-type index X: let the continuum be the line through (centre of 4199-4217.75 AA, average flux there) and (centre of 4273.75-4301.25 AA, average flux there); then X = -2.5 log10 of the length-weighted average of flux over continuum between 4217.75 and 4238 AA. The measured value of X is 0.06 mag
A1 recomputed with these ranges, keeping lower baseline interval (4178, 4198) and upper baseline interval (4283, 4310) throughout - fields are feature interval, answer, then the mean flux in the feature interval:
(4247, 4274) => -4.4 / 15.6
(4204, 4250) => -3.5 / 15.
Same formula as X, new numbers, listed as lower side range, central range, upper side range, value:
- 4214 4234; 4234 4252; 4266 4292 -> -0.08 mag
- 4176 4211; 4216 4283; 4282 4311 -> -0.09 mag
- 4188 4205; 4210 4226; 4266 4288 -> -0.04 mag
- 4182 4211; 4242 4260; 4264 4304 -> -0.06 mag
